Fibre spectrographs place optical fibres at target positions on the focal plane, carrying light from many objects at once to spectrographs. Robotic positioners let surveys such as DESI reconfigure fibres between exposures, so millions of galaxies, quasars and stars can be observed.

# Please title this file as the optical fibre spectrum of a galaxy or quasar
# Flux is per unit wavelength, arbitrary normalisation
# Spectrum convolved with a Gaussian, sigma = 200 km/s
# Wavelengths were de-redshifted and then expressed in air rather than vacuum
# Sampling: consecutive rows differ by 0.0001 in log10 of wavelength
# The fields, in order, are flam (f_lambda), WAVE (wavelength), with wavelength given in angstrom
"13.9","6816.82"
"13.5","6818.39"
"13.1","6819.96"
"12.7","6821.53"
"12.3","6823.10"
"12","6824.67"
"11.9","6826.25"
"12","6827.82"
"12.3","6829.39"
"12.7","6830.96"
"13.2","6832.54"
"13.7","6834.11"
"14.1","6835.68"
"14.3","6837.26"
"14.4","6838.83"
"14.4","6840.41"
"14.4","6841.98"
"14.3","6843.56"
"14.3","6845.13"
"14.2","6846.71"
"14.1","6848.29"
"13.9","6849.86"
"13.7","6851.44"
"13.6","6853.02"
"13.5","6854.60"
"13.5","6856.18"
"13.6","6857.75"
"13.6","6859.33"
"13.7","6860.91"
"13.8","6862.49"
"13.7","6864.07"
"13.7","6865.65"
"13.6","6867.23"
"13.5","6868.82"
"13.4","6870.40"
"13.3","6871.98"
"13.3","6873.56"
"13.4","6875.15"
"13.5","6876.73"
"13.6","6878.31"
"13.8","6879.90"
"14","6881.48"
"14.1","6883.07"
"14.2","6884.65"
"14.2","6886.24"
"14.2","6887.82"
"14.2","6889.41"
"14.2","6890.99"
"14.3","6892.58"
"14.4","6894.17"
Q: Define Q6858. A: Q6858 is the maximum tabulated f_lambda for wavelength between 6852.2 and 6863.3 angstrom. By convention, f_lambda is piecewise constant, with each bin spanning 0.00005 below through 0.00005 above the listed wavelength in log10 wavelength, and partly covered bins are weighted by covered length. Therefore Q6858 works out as 13.8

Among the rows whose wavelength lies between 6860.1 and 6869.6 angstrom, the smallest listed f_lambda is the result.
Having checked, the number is 13.5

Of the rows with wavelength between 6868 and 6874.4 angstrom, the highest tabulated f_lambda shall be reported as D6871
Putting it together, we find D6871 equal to 13.5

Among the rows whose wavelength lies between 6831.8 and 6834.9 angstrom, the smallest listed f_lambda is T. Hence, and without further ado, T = 13.2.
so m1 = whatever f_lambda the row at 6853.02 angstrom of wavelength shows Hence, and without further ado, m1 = 13.6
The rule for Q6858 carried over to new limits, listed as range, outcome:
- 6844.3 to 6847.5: 14.3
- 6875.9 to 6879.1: 13.6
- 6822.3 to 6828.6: 12.3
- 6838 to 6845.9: 14.4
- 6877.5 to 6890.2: 14.2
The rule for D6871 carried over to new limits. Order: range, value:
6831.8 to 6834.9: 13.7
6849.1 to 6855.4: 13.9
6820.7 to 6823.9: 12.7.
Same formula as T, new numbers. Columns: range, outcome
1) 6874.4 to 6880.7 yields 13.4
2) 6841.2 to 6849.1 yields 14.1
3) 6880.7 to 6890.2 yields 14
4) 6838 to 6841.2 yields 14.4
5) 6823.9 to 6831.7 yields 11.9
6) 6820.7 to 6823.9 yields 12.3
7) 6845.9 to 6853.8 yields 13.6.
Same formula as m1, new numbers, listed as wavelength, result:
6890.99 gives 14.2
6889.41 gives 14.2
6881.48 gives 14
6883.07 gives 14.1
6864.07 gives 13.7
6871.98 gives 13.3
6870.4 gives 13.4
